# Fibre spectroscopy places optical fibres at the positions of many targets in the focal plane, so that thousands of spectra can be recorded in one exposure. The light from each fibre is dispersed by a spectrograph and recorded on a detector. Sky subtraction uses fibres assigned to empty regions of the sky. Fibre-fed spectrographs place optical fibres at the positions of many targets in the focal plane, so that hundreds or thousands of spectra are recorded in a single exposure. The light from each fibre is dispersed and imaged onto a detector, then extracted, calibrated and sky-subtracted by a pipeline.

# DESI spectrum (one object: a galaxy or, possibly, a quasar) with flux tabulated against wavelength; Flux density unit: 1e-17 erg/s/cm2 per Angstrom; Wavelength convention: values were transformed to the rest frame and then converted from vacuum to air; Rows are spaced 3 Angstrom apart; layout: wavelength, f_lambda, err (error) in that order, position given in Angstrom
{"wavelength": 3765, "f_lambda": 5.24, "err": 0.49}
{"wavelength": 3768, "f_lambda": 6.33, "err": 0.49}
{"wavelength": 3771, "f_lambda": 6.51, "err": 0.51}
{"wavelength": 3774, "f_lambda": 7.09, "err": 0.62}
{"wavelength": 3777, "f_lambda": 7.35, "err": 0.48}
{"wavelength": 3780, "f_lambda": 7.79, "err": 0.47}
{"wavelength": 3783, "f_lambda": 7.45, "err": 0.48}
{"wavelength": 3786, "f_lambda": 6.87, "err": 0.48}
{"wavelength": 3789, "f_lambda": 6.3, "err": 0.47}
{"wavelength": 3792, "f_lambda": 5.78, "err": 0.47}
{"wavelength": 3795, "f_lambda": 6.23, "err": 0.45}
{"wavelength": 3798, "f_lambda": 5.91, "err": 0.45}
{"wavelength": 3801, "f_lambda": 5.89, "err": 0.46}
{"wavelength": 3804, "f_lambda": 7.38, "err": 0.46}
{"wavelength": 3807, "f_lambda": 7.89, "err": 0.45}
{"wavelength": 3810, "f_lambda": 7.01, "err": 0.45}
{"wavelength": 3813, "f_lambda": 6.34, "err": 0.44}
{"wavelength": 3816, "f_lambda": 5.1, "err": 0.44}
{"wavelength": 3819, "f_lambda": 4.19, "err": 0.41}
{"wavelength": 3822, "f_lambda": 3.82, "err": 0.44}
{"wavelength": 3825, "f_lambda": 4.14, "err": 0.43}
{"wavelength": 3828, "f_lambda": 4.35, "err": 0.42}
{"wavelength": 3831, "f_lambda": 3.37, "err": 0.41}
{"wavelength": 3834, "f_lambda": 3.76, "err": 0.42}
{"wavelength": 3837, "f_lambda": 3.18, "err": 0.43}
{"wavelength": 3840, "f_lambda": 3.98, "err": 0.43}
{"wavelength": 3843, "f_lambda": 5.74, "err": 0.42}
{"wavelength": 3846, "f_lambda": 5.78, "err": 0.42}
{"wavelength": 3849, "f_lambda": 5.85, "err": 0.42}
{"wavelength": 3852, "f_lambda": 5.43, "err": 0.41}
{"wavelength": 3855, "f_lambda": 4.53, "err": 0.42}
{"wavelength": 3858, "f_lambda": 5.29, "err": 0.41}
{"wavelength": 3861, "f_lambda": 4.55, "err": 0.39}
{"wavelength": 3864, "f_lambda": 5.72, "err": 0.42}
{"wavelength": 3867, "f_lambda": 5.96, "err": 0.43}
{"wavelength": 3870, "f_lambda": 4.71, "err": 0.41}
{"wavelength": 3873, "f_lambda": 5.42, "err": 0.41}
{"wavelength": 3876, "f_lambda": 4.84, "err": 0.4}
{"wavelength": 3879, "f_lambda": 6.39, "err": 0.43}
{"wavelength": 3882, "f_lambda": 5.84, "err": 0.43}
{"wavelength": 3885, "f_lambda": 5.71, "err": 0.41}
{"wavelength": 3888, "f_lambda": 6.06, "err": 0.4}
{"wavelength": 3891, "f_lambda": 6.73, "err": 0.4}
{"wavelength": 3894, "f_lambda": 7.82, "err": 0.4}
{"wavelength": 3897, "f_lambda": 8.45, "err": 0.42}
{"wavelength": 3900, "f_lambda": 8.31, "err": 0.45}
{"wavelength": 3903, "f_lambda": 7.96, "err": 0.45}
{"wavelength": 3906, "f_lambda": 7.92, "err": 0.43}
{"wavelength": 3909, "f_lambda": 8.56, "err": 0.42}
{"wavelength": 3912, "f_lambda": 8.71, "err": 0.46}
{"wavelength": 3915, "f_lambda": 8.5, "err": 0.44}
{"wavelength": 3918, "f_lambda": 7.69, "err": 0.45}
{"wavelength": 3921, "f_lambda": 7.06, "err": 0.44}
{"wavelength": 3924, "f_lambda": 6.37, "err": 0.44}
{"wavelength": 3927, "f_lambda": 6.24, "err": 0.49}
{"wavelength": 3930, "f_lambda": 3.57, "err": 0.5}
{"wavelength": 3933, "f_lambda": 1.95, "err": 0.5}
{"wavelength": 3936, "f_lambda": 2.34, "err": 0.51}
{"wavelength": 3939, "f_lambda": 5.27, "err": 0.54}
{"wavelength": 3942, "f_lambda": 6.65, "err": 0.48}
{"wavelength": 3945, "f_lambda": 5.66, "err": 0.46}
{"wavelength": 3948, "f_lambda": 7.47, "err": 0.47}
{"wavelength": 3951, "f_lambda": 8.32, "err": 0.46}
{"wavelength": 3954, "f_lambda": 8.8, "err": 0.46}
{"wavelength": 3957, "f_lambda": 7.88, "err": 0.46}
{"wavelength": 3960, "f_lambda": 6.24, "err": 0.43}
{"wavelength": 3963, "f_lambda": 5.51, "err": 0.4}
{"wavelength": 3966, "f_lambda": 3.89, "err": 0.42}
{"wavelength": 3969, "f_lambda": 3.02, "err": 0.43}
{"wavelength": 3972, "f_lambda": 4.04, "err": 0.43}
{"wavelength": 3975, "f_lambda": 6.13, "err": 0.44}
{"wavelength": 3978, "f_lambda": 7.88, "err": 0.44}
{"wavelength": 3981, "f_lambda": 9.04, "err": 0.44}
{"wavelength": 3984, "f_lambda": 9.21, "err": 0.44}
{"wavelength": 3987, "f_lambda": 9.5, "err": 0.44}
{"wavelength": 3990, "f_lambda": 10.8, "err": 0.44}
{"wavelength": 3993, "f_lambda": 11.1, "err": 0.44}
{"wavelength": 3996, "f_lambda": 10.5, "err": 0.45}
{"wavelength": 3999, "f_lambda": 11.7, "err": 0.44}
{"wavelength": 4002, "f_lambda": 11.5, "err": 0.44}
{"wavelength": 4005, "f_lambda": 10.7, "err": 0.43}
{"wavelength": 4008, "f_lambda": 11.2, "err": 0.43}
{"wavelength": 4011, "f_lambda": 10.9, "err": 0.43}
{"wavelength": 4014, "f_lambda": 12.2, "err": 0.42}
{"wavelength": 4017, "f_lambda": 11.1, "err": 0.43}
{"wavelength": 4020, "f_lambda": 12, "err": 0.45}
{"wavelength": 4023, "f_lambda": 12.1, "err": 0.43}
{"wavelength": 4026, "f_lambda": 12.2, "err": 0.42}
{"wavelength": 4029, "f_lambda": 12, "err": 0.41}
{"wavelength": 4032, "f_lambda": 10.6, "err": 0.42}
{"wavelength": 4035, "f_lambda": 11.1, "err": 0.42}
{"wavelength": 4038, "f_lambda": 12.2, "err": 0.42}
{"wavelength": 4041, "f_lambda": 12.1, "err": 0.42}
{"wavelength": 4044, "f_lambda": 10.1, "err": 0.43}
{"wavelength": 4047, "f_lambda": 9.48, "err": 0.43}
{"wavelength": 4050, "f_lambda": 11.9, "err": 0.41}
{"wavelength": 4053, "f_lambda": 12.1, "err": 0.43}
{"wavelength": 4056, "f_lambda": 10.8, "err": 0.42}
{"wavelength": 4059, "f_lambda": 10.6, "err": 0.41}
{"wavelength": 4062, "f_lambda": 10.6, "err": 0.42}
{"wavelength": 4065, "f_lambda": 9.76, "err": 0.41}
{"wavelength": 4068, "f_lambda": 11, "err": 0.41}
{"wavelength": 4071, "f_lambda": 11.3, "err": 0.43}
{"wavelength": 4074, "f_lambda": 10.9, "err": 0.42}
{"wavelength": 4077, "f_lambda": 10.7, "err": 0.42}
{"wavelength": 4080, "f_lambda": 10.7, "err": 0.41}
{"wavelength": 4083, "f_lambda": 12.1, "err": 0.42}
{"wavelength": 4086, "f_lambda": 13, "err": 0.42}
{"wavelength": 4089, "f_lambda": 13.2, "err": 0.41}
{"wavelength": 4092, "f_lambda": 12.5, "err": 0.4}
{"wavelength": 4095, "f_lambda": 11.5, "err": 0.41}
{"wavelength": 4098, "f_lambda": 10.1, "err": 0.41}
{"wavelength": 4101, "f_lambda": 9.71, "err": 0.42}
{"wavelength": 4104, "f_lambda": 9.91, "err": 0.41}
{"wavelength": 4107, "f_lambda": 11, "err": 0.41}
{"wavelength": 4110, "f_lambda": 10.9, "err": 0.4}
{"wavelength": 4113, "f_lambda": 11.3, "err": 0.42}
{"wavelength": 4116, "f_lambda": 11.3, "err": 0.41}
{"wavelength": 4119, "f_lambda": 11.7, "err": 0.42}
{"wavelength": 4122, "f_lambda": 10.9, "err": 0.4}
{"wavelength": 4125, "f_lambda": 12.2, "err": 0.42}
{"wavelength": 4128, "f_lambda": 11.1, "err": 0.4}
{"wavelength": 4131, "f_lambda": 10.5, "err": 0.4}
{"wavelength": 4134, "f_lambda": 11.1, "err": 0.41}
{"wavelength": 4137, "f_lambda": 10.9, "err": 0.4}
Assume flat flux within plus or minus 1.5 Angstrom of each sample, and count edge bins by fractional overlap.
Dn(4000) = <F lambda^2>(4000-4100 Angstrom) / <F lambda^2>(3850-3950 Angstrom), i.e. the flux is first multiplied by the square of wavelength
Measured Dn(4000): 1.98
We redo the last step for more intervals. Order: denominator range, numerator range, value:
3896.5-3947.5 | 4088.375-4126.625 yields 1.89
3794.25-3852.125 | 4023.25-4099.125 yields 2.44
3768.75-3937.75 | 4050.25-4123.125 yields 2.11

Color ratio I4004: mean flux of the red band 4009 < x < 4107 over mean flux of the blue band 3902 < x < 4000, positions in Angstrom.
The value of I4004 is 1.6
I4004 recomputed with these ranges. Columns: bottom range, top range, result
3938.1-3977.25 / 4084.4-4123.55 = 1.85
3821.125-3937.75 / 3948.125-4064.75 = 1.70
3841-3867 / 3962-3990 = 1.25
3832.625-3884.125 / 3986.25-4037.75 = 2.20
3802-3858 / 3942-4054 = 1.85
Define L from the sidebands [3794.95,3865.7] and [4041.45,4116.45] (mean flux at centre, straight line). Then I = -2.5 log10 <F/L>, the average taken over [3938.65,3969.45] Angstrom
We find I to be 0.257 mag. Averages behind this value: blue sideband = 5.21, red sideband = 11.1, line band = 6.39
